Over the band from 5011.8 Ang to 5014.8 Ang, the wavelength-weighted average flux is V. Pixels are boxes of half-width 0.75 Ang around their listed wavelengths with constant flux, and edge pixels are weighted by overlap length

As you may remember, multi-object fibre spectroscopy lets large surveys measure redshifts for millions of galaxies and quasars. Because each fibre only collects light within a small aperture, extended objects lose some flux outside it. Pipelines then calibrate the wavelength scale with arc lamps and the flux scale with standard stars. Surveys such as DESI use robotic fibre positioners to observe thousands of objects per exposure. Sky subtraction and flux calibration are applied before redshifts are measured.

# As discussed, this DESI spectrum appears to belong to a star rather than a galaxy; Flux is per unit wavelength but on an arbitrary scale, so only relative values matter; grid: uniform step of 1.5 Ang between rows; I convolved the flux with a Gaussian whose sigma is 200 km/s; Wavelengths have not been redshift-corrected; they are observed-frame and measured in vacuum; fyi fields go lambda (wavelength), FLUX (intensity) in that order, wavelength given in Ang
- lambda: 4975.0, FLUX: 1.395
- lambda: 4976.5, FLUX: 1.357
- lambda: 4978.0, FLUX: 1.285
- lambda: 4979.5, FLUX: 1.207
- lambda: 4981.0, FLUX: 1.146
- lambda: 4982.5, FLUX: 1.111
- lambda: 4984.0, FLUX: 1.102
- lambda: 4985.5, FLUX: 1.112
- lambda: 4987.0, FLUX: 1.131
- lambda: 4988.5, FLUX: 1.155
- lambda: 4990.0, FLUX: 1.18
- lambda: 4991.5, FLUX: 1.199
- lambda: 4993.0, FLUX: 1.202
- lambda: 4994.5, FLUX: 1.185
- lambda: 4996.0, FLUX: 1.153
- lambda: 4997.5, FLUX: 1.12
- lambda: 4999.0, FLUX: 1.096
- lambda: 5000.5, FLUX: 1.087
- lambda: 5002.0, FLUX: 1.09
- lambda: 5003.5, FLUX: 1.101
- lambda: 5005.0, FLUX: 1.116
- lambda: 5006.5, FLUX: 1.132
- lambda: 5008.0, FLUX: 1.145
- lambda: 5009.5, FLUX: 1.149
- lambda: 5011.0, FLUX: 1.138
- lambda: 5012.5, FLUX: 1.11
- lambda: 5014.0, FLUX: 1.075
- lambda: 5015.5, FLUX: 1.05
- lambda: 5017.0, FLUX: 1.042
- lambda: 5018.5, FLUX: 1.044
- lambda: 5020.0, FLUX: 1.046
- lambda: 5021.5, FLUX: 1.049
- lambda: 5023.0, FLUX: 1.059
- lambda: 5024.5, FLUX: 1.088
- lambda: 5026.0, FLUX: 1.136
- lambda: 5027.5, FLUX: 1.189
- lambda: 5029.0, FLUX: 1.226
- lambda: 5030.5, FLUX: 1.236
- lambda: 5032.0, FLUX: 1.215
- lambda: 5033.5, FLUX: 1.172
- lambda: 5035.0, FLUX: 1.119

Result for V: 1.09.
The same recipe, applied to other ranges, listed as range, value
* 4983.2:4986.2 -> 1.11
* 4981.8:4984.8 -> 1.11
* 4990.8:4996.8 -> 1.18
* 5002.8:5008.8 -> 1.12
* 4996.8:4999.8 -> 1.11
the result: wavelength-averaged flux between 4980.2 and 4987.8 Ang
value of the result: 1.12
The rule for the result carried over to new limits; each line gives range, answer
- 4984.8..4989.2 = 1.13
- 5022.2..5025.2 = 1.07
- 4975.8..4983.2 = 1.22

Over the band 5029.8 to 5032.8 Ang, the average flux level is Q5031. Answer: 1.22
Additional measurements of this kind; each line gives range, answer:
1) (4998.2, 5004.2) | 1.09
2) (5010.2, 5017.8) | 1.08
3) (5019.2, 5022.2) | 1.05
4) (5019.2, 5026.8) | 1.08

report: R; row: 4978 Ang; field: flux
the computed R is 1.285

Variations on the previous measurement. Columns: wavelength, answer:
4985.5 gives 1.112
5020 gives 1.046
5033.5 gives 1.172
